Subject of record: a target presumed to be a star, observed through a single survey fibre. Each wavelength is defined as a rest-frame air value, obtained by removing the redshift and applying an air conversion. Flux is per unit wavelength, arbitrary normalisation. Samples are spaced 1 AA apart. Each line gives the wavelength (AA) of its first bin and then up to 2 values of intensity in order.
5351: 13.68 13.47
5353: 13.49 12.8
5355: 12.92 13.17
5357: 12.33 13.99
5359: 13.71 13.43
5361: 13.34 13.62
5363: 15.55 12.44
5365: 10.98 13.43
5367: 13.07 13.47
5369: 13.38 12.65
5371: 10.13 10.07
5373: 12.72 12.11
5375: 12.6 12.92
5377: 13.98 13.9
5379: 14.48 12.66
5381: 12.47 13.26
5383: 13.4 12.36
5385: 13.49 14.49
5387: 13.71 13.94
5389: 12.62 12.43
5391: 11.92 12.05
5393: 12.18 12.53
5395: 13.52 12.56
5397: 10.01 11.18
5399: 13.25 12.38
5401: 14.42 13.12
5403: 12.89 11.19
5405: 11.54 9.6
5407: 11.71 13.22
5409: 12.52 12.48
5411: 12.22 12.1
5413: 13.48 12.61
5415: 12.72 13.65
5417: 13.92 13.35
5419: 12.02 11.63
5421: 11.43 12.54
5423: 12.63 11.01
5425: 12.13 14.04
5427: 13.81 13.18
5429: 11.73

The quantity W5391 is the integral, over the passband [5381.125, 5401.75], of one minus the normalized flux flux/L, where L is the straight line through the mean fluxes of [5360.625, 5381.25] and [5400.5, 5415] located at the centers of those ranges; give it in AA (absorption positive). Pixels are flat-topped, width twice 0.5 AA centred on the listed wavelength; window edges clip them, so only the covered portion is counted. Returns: -0.3 AA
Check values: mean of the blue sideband 12.9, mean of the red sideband 12.4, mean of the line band 12.8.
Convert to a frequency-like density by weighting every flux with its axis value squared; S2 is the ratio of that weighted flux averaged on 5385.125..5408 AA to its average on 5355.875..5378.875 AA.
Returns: 1.0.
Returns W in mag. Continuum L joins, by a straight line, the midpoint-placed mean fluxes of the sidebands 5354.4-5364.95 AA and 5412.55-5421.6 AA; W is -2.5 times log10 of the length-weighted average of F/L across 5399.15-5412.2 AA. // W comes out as 0.05 mag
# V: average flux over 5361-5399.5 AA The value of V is 12.8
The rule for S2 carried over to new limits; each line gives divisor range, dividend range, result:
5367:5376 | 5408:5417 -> 1.06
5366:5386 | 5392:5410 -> 0.96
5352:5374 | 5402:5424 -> 0.98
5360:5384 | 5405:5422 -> 0.98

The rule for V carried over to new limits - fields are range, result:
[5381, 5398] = 12.7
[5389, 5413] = 12.3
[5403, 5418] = 12.4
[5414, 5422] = 12.7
